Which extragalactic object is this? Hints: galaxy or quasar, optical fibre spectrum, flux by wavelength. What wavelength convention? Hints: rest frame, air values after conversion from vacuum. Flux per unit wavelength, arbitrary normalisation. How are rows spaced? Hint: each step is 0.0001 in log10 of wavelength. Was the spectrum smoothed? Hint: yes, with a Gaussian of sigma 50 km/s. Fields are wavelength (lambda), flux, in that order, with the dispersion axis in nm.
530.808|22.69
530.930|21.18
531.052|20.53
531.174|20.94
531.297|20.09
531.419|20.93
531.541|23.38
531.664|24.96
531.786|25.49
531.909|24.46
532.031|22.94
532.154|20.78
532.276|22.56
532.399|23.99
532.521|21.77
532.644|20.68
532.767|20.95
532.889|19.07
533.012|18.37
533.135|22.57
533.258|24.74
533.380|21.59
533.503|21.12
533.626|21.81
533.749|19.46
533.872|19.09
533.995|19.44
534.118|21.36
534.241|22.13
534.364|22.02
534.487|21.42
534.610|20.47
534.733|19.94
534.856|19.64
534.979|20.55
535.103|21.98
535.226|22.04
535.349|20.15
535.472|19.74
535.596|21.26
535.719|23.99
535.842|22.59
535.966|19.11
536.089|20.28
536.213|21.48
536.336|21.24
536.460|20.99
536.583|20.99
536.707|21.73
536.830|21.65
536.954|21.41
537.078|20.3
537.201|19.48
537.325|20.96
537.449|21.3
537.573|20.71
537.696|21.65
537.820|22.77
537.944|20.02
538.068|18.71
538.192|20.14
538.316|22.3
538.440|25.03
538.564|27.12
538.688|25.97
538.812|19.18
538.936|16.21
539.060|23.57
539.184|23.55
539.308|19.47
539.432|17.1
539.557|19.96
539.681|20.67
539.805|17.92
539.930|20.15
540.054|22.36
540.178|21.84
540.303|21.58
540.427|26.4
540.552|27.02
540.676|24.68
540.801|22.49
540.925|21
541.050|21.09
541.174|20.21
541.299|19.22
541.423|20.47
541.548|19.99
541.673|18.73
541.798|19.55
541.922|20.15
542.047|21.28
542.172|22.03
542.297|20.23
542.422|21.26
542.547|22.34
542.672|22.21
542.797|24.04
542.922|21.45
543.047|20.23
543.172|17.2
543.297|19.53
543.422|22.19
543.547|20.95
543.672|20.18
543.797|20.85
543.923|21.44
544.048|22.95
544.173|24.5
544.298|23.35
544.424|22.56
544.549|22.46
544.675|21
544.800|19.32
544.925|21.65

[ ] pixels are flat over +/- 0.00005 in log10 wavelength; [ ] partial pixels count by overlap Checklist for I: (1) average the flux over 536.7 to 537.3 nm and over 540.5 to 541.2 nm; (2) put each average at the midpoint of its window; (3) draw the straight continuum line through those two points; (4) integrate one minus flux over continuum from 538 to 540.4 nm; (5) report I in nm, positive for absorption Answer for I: 0.08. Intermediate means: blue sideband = 20.9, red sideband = 22.8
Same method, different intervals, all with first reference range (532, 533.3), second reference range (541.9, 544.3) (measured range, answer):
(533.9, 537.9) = 0.09 nm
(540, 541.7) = -0.04 nm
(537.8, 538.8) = -0.05 nm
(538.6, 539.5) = 0.02 nm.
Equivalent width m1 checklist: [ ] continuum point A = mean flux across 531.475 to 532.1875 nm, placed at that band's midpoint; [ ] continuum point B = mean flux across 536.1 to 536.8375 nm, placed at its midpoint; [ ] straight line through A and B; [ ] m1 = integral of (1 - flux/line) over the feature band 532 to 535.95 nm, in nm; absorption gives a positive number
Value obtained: 0.24 nm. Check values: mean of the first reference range 23.8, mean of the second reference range 21.3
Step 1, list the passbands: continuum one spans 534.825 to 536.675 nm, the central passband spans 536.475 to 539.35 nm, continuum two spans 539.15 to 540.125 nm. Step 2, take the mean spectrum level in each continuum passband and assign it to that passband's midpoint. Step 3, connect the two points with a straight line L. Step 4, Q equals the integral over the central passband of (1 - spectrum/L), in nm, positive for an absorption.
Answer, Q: -0.14 nm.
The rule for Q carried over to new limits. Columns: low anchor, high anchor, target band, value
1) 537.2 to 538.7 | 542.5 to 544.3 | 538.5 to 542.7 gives 0.07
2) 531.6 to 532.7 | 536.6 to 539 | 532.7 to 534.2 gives 0.12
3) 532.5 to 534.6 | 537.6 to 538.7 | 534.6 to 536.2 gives 0.05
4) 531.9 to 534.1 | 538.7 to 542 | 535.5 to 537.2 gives 0.00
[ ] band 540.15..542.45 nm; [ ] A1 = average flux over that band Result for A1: 21.5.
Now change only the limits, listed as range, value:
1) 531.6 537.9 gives 21.4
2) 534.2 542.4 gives 21.2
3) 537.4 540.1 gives 21.2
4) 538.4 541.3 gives 21.9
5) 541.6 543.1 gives 21.1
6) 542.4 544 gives 21.1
